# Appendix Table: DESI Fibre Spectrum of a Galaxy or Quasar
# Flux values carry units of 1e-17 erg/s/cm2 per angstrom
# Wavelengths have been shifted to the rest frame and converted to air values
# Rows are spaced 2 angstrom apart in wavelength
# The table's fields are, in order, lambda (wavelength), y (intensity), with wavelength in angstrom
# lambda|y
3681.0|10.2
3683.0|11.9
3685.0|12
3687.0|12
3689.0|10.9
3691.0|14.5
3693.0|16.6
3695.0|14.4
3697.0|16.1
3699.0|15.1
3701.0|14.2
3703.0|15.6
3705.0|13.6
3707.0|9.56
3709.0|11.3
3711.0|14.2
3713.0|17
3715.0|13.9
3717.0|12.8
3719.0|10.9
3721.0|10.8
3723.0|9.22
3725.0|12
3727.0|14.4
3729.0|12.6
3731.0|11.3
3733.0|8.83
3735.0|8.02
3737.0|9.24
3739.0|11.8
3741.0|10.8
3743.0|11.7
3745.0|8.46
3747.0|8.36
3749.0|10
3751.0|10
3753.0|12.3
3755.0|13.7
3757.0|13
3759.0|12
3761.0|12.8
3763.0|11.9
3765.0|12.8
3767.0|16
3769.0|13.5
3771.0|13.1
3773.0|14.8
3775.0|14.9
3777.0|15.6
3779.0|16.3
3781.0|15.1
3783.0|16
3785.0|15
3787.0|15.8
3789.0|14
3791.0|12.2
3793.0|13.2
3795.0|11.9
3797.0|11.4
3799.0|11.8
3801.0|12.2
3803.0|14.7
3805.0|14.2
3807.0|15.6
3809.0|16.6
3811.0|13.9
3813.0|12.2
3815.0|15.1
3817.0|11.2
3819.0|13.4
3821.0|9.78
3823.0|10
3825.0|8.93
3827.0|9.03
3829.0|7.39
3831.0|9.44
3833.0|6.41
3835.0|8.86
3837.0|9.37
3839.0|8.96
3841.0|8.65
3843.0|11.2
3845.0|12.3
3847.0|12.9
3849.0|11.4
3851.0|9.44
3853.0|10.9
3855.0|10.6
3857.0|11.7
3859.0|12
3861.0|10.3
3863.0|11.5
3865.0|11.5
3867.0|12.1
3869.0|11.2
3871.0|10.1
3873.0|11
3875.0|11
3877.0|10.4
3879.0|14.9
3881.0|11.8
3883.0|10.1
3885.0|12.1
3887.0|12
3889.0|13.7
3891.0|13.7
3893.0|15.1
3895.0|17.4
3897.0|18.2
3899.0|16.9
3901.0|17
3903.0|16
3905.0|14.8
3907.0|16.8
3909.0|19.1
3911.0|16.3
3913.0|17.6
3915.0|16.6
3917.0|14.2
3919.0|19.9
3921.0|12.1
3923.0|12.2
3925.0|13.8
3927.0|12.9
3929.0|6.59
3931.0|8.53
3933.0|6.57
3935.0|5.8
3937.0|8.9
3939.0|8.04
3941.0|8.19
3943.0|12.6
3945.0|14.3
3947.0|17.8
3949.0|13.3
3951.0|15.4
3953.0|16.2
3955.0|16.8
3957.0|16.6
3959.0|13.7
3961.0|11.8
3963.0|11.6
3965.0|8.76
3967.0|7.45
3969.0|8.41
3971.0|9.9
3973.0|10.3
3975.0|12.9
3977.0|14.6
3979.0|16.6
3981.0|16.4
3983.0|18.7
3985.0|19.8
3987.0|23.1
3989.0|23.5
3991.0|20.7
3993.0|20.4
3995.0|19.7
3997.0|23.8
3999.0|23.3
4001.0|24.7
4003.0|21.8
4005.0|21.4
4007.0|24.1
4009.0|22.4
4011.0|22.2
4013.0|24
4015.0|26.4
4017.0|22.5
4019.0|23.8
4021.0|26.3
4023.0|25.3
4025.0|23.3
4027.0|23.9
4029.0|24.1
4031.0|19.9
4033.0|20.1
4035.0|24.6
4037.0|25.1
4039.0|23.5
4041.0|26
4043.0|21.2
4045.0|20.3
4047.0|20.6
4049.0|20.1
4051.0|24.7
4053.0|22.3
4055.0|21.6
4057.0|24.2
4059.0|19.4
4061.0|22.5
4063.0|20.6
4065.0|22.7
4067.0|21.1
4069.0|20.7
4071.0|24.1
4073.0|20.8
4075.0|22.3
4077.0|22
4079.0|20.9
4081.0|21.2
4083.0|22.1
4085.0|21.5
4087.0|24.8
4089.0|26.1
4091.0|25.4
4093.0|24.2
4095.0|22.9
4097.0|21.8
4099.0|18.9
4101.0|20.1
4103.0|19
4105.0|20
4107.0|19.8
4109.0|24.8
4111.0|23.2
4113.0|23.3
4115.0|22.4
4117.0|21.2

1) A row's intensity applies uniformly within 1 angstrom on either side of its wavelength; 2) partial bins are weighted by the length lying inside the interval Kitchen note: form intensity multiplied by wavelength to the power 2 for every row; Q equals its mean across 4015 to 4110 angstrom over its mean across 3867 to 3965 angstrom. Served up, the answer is 1.82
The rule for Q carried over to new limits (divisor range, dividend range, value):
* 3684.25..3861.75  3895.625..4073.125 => 1.65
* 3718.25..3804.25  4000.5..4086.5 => 2.10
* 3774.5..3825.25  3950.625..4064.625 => 1.64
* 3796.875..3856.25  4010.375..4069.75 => 2.26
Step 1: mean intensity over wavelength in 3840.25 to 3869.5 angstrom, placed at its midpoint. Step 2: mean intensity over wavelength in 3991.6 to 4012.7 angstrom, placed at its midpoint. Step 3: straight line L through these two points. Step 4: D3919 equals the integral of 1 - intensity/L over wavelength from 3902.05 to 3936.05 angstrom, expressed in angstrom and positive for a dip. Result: 5.0 angstrom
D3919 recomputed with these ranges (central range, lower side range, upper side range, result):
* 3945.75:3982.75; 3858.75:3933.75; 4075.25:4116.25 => 6.78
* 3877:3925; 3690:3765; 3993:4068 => 8.58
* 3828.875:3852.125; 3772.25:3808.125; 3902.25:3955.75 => 6.83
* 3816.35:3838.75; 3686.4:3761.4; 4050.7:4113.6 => 8.42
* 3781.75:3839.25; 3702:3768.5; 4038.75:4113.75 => 7.98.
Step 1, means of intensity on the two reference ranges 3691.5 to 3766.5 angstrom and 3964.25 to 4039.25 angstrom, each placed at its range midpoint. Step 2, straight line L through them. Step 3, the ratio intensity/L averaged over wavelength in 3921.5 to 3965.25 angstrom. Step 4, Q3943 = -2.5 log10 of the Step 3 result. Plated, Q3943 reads 0.482 mag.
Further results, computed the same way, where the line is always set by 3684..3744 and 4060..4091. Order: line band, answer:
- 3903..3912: 0.069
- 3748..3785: 0.030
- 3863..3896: 0.348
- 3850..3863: 0.445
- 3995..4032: -0.136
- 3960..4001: 0.214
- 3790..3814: 0.122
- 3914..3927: 0.230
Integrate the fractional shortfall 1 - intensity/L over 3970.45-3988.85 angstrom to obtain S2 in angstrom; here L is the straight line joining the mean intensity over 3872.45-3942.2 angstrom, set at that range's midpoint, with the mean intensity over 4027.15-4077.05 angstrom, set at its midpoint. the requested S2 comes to 1.5 angstrom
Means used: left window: 13.2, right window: 22.2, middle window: 16.3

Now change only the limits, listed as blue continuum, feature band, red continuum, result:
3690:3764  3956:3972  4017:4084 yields 7.0 angstrom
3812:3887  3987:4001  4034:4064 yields -2.1 angstrom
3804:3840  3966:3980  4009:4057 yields 5.9 angstrom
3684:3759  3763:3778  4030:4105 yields -0.7 angstrom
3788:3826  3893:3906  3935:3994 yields -2.8 angstrom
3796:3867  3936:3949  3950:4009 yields 3.2 angstrom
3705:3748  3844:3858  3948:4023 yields 3.2 angstrom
